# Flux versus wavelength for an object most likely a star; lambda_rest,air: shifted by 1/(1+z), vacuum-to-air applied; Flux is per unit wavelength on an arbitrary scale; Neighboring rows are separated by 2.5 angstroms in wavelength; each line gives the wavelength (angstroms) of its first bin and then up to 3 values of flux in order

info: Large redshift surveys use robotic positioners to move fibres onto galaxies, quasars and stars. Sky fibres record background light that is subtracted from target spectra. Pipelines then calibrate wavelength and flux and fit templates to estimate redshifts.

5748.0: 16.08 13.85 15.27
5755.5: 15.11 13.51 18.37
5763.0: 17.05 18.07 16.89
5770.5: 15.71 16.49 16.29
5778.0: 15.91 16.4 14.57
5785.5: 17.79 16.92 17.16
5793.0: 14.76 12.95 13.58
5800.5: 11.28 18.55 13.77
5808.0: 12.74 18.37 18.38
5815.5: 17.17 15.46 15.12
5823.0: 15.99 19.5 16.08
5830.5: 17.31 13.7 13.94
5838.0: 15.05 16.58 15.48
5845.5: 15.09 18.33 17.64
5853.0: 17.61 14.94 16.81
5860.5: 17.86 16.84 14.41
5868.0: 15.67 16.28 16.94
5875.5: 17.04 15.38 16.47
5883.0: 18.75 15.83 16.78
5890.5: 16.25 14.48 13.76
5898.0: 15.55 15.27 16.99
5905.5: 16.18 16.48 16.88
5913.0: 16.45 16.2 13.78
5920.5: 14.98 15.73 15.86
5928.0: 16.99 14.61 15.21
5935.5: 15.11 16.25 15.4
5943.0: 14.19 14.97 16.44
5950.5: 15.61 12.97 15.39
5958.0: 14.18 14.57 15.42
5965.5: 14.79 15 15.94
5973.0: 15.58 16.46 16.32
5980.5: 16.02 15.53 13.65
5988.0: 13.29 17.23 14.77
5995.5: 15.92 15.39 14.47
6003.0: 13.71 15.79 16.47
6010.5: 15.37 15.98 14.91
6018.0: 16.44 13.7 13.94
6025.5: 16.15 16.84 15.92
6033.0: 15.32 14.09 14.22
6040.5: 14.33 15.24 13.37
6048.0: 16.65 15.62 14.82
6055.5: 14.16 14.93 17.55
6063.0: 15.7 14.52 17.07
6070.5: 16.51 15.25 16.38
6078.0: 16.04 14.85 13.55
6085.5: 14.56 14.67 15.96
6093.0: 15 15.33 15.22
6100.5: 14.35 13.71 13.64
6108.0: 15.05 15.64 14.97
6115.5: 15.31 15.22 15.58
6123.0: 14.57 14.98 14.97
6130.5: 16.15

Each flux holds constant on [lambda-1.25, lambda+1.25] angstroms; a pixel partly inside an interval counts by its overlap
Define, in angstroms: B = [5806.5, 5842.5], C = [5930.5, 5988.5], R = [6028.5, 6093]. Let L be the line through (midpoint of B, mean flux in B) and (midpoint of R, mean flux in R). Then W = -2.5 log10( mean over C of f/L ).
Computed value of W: 0.032 mag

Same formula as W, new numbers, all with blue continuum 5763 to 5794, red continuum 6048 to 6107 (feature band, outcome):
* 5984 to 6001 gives 0.04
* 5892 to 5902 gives 0.08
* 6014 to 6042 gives 0.02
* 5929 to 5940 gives 0.03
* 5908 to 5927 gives 0.01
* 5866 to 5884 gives -0.03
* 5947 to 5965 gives 0.06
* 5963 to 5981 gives 0.00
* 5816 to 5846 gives 0.03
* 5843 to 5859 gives -0.03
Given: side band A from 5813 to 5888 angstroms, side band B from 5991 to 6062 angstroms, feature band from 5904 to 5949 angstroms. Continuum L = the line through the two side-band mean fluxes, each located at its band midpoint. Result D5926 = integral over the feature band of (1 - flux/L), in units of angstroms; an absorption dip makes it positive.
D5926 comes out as 0.6 angstroms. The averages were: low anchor 16.4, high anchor 15.2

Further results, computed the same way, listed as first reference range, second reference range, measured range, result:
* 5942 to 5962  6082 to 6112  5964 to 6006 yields -1.4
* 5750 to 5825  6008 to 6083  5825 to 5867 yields -1.4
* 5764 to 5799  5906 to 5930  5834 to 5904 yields -0.9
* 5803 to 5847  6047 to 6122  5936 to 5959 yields 0.8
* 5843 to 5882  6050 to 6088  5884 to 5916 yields 0.6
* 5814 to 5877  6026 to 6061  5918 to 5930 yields 0.2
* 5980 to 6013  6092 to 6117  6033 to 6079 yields -1.1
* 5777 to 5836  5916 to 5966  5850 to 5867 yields -1.1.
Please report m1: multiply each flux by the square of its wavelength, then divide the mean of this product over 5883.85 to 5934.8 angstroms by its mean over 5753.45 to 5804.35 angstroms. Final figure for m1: 1.04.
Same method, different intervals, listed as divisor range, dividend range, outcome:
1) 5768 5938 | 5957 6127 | 1.02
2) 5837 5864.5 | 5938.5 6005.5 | 0.95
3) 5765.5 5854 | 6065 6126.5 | 1.04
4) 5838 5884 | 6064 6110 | 0.99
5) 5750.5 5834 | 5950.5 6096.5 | 1.04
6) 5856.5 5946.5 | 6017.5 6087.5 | 1.01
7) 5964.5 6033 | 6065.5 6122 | 1.02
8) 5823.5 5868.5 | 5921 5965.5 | 0.97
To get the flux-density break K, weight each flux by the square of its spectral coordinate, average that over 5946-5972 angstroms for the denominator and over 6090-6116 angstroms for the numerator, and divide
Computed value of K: 1.04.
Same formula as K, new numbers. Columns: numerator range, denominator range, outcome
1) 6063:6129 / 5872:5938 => 1.01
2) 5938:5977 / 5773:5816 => 1.02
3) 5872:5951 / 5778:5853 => 1.03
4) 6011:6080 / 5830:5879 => 1.02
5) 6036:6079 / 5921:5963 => 1.05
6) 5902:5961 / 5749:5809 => 1.05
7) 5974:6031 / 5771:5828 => 1.04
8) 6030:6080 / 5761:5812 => 1.06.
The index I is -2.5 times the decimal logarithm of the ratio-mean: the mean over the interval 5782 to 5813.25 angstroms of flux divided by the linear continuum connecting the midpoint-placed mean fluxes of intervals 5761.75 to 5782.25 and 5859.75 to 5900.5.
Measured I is 0.07 mag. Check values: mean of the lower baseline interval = 16.6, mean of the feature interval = 15.4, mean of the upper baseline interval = 16.1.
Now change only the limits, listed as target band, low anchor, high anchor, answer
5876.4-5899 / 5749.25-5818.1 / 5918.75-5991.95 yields -0.03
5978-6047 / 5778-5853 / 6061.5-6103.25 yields 0.02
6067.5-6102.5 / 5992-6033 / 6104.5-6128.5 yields -0.01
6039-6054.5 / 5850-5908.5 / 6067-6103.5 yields 0.03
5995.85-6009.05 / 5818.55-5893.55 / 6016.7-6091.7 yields 0.02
